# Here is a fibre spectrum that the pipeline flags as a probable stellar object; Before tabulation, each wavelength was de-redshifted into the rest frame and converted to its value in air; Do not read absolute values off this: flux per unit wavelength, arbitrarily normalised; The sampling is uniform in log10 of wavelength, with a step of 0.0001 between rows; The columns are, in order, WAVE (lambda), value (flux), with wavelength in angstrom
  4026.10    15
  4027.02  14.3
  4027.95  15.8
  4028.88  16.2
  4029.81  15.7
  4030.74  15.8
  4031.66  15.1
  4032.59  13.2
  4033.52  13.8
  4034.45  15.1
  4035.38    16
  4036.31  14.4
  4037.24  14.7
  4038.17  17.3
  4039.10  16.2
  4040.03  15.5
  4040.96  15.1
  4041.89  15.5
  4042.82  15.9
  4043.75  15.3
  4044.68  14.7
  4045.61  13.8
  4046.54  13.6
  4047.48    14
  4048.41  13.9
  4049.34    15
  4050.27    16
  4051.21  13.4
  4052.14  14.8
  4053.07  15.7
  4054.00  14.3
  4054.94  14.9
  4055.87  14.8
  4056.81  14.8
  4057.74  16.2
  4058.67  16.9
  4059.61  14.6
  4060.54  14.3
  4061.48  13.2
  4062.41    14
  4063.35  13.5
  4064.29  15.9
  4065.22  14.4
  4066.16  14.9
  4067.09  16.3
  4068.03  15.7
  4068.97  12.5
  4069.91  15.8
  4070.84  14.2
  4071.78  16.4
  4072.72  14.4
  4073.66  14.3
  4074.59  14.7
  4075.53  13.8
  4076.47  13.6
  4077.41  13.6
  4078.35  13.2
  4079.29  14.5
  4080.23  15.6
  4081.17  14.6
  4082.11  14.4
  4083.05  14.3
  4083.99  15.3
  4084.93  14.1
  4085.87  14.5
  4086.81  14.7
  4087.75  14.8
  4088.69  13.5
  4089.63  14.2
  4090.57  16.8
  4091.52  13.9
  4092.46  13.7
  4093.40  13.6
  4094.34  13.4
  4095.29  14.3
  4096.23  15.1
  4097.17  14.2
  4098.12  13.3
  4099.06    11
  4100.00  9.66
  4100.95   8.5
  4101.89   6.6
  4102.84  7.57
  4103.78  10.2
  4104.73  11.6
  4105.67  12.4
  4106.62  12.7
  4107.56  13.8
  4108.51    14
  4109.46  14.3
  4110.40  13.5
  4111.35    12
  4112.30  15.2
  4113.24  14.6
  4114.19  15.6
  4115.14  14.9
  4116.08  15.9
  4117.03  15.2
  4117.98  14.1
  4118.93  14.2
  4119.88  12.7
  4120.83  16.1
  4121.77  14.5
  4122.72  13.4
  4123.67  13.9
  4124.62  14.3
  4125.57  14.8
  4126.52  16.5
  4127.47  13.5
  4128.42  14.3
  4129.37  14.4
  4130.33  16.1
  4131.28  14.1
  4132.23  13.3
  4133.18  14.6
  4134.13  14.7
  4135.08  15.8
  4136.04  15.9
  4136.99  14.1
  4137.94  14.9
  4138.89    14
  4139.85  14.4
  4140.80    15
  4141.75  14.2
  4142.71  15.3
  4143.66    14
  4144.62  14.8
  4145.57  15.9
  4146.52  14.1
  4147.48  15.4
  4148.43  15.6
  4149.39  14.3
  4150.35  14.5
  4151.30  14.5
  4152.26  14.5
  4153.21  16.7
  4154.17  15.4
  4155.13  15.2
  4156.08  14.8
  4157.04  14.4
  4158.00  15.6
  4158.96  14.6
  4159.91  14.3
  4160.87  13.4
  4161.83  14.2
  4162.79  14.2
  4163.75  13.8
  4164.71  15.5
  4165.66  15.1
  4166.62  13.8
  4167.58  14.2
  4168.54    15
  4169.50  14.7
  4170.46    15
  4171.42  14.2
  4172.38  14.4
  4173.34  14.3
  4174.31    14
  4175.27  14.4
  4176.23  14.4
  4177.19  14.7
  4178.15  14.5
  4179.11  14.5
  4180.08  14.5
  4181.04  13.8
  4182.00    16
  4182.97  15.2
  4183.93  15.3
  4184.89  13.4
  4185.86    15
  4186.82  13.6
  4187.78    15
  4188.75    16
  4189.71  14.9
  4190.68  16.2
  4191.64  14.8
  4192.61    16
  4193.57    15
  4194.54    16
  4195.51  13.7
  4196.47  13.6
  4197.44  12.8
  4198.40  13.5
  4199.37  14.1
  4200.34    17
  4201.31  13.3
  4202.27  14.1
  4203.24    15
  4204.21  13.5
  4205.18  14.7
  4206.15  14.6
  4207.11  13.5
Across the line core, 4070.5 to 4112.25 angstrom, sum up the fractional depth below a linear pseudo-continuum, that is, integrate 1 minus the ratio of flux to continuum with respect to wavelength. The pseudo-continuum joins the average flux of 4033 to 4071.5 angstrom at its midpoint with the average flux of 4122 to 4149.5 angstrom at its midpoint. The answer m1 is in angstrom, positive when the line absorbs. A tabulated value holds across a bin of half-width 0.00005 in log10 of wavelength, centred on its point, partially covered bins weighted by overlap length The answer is 4.0 angstrom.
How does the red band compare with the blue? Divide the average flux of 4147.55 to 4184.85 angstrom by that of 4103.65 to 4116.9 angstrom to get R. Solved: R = 1.1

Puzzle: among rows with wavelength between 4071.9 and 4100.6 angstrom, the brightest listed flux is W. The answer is 16.8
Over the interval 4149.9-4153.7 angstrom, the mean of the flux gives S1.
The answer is 15.1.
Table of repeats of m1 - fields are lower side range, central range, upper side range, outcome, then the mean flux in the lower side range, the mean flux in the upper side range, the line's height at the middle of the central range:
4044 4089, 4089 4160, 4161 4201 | 2.7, 14.6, 14.6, 14.6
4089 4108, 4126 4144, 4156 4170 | -1.5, 12.3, 14.5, 13.6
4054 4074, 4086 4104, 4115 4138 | 2.6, 14.8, 14.6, 14.7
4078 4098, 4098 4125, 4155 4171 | 2.8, 14.4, 14.6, 14.5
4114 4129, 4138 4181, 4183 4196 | 0.6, 14.6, 15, 14.8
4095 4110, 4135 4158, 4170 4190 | -2.6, 11.8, 14.6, 13.4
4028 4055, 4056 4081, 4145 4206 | 0.5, 15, 14.7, 14.9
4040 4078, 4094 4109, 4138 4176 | 3.0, 14.7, 14.7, 14.7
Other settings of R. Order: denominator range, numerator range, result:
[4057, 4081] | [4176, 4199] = 1.00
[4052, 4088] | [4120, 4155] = 1.01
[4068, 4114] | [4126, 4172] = 1.09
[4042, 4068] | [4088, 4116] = 0.88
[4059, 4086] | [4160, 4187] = 1.00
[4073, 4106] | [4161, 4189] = 1.10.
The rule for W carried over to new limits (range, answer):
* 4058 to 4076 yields 16.9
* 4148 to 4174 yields 16.7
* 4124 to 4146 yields 16.5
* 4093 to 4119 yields 15.9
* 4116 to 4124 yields 16.1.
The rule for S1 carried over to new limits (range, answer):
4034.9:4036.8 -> 15.2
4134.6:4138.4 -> 15.2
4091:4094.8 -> 13.7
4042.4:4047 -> 14.7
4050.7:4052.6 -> 14.1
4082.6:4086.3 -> 14.6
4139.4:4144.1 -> 14.6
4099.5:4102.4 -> 8.27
